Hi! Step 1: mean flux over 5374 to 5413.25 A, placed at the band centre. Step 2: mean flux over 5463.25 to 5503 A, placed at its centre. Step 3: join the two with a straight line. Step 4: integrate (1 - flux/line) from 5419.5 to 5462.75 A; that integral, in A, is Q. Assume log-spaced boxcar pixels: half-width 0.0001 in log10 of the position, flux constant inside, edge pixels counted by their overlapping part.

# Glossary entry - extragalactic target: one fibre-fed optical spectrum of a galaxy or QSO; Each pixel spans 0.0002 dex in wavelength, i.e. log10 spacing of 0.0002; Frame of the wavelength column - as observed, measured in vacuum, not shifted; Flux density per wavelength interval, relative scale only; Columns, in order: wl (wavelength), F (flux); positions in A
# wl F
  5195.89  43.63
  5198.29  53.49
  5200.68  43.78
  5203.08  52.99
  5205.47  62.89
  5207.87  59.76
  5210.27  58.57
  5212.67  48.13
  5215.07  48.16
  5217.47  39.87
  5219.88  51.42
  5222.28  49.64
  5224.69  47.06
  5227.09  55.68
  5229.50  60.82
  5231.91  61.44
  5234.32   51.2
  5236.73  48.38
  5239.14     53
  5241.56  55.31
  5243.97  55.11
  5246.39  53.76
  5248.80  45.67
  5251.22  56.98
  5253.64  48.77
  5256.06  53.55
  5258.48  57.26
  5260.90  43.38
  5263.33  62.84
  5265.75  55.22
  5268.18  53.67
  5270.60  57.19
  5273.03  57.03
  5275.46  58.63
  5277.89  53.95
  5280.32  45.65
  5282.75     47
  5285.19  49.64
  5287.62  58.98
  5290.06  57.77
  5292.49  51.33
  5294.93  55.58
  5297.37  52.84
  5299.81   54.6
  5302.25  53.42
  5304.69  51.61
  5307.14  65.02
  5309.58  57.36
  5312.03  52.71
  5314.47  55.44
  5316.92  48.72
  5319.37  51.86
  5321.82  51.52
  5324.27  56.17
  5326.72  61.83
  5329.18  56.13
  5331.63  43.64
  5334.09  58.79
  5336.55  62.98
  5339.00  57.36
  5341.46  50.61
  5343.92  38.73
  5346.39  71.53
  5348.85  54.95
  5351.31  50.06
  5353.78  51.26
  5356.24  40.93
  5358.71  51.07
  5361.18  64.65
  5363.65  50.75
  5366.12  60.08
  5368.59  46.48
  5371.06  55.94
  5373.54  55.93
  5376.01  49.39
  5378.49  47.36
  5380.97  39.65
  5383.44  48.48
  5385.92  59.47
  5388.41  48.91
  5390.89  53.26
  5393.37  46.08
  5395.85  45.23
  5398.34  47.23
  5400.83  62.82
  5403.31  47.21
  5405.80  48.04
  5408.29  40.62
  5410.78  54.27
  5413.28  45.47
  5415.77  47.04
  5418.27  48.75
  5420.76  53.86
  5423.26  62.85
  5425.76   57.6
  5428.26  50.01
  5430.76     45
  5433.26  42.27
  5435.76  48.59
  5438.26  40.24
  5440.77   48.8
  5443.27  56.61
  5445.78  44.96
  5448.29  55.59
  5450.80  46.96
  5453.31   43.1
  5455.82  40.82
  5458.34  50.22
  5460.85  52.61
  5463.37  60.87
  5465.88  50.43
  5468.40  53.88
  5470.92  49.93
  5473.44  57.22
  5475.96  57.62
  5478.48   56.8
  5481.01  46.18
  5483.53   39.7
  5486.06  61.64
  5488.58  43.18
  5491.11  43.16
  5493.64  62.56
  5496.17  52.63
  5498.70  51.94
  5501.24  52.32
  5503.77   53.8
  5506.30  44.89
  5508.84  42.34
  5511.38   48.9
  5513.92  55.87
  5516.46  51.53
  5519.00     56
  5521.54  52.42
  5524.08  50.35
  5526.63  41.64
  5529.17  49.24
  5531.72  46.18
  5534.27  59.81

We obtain 1.1 A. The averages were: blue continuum 49.2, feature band 49.6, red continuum 52.3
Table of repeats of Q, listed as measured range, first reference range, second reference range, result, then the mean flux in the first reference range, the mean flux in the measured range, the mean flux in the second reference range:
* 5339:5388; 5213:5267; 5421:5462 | -1.53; 52.4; 52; 49.2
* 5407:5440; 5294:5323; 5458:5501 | 2.52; 54.2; 49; 52.4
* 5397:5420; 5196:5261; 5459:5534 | 1.14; 52.5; 49.1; 51.3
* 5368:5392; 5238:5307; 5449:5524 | 0.83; 53.7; 50.6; 51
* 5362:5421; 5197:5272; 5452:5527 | 1.85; 53.1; 50.1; 50.9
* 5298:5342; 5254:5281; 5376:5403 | -2.22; 54.4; 55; 49.7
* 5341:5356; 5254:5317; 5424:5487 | 0.18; 54.3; 52.2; 50.4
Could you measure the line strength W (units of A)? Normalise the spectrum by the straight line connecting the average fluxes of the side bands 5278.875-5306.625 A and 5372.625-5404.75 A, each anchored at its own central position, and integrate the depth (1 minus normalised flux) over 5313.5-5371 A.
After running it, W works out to -2.6 A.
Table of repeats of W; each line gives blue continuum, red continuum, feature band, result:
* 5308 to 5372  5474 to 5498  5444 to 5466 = 1.1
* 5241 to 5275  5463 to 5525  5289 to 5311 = -0.7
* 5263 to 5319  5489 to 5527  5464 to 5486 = -0.4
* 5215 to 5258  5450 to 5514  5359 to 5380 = -0.9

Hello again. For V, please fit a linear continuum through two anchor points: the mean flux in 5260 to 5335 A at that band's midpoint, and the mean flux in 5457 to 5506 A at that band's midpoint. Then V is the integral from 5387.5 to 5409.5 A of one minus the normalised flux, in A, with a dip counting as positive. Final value 1.8 A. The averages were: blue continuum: 54.2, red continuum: 52.3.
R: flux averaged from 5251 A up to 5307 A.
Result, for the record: 53.9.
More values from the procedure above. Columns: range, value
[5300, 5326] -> 54.5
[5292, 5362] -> 54.2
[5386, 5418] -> 49.2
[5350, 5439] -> 50.2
